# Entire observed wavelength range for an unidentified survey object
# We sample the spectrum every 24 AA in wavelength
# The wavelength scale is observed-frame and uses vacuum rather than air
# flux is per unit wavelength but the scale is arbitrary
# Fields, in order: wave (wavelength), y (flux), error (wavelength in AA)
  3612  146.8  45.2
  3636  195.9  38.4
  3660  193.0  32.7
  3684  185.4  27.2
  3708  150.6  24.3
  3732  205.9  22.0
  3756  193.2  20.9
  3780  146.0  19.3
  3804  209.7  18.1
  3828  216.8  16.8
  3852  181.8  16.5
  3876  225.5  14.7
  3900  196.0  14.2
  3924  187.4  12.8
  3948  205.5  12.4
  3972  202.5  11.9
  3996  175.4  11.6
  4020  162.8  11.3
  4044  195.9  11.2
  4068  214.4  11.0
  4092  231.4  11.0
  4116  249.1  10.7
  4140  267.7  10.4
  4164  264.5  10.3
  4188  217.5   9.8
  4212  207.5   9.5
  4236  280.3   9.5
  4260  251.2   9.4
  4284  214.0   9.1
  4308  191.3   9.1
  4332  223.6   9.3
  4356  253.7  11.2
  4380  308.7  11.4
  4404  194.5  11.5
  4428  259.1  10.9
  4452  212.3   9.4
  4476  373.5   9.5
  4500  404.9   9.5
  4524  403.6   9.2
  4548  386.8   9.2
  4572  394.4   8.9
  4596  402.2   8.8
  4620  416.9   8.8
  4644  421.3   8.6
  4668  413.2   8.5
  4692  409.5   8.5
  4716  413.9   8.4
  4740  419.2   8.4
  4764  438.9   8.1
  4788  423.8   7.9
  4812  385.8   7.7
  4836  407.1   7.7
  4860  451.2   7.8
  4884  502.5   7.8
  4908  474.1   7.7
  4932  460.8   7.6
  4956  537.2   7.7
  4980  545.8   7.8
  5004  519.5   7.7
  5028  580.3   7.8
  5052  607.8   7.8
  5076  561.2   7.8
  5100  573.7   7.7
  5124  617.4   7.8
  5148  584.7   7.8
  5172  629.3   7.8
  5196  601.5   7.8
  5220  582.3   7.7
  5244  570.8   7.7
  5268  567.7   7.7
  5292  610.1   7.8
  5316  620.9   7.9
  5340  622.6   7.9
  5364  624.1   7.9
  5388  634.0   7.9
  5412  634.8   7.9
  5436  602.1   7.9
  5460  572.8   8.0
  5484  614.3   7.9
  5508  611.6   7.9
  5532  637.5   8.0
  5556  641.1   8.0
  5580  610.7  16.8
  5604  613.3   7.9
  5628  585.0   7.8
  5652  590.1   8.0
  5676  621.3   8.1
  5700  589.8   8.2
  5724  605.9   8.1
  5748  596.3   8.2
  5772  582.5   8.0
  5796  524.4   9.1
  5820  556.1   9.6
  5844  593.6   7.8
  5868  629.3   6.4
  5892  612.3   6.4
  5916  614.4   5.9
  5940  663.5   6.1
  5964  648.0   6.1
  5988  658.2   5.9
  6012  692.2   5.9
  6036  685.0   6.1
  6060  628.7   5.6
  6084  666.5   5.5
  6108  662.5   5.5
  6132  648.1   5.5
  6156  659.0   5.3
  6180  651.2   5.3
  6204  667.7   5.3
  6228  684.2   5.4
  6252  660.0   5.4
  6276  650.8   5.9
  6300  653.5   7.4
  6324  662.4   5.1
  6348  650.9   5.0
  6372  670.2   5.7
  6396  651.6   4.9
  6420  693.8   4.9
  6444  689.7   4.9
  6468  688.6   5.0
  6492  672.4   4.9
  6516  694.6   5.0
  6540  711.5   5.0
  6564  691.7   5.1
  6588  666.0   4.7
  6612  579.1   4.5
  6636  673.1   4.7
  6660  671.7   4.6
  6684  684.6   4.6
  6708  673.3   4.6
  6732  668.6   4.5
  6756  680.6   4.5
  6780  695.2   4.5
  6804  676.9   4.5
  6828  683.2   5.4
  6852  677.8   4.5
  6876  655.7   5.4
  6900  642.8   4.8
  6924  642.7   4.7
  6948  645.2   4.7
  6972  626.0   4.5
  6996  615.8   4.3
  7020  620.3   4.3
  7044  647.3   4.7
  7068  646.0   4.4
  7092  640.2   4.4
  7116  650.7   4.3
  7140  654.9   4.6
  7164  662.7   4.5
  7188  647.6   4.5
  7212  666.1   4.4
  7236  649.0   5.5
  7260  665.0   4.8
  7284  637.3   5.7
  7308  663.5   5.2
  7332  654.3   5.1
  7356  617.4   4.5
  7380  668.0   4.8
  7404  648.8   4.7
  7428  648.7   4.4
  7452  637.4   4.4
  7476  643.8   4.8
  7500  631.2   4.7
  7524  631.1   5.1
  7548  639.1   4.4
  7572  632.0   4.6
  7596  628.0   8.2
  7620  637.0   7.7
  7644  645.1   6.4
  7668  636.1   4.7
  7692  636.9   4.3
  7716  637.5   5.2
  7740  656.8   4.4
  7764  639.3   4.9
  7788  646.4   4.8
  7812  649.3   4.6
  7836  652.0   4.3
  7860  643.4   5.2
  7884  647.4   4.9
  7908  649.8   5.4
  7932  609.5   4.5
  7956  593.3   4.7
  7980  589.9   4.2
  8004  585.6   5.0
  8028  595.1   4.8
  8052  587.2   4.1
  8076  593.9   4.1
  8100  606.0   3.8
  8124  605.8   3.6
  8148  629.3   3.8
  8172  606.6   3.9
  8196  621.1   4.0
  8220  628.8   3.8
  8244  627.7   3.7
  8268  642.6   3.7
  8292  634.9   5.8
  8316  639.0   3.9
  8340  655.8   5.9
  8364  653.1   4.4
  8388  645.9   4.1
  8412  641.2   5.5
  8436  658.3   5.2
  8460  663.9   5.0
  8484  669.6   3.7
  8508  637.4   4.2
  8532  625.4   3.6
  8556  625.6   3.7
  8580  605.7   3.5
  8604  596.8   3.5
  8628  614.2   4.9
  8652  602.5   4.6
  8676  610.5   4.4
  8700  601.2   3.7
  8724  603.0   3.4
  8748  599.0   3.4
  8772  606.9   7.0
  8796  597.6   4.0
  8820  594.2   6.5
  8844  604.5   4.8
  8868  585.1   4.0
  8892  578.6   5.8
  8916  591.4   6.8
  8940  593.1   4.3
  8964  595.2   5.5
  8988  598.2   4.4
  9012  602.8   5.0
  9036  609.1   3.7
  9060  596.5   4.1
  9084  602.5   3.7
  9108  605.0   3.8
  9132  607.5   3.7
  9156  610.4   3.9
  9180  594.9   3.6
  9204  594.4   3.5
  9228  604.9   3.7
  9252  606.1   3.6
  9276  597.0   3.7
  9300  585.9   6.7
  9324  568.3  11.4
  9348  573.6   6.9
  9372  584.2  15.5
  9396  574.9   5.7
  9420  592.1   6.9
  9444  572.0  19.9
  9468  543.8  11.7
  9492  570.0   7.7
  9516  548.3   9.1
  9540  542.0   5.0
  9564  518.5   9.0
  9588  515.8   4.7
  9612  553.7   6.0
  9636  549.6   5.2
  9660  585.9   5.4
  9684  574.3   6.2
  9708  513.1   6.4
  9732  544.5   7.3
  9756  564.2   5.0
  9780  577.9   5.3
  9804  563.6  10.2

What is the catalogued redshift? 0.12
